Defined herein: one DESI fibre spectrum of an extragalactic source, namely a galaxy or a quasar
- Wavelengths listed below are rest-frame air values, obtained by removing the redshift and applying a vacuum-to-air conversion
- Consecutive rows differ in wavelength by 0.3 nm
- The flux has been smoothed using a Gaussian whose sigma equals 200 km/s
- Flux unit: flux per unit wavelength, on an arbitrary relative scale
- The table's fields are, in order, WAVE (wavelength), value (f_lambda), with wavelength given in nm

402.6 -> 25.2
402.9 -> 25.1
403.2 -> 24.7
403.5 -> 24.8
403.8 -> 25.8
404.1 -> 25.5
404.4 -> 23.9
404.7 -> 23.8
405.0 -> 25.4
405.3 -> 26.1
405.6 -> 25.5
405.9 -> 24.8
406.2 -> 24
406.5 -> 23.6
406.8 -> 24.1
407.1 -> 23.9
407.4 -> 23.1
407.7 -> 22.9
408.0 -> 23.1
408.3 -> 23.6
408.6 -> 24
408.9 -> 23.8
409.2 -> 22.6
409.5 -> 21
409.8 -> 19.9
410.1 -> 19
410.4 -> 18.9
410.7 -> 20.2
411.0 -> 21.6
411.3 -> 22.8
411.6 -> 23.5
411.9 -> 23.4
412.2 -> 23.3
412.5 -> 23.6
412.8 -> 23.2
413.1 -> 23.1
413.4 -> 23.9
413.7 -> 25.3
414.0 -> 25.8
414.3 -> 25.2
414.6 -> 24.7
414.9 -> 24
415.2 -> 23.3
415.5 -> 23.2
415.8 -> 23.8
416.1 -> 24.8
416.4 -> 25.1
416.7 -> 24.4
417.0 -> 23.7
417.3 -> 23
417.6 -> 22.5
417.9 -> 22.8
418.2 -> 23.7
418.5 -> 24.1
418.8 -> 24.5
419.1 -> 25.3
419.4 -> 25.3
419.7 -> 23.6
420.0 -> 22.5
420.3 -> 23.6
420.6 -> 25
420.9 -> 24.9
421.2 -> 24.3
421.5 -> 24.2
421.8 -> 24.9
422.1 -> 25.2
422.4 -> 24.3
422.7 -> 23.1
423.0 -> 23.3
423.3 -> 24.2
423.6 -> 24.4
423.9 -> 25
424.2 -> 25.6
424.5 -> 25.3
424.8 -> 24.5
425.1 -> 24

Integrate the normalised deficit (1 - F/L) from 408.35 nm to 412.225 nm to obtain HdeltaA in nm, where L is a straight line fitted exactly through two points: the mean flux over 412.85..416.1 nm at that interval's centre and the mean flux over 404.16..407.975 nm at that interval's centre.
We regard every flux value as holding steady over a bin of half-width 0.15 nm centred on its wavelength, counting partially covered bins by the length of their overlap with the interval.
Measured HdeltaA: 0.38 nm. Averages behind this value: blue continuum 24.2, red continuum 24.2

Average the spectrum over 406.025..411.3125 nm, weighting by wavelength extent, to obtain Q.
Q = 22.3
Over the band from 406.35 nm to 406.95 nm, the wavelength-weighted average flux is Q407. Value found 23.9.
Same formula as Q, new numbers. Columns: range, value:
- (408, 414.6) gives 22.8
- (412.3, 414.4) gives 24.3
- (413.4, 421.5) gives 24.2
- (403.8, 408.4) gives 24.3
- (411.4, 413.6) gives 23.5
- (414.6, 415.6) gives 23.7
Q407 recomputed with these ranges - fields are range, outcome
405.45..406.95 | 24.4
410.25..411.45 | 20.9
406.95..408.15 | 23.2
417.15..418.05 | 22.8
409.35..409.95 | 20.4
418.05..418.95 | 24.1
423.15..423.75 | 24.3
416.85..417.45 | 23.3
